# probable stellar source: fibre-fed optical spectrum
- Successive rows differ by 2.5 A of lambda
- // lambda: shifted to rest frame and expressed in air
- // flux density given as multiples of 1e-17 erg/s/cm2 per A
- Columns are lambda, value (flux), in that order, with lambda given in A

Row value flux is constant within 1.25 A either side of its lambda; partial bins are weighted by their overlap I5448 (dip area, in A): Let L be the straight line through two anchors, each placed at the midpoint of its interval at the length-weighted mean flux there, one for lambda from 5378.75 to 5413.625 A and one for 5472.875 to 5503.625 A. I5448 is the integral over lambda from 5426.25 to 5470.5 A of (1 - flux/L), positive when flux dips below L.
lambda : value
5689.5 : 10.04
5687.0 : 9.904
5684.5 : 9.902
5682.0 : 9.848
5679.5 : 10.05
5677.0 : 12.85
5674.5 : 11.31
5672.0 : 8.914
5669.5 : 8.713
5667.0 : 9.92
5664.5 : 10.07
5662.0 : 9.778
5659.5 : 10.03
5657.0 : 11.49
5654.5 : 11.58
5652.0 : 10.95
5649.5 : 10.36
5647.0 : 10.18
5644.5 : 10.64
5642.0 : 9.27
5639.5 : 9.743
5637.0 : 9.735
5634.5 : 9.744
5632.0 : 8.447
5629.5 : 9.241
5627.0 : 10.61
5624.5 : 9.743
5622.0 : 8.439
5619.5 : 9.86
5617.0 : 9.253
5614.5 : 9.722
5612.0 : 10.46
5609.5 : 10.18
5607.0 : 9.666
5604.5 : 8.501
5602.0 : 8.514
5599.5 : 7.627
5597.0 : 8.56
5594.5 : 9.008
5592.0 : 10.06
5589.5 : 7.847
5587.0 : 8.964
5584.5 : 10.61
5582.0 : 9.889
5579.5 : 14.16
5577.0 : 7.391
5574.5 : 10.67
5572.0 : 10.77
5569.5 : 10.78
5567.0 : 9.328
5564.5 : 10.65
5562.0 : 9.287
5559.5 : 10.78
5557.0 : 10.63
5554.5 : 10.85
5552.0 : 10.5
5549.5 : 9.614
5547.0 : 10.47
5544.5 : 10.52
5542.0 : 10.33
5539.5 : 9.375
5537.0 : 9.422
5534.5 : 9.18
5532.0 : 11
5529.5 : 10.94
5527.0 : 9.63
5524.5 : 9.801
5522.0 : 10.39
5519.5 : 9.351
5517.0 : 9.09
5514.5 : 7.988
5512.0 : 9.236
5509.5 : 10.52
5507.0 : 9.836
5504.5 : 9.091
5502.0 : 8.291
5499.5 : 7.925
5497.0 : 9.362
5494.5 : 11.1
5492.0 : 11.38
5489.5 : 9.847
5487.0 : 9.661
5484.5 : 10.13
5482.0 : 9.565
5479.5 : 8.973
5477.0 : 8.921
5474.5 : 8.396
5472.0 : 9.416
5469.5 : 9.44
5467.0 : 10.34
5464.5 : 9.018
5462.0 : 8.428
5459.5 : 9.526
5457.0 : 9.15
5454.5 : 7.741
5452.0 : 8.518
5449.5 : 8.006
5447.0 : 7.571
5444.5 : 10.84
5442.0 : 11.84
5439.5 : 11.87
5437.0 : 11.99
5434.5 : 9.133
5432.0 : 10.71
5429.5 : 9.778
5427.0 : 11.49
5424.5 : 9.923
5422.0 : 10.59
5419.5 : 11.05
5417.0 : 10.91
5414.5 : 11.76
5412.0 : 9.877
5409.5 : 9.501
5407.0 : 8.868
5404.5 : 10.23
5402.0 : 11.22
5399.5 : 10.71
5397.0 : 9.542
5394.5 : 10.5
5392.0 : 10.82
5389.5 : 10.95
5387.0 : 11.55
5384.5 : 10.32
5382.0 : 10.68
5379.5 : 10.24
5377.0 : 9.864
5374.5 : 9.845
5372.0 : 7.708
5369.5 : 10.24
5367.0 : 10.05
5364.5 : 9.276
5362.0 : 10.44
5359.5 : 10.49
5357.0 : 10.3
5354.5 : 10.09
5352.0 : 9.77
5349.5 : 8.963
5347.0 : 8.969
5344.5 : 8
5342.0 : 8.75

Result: 0.6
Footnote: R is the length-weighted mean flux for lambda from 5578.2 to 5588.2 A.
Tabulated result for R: 10.9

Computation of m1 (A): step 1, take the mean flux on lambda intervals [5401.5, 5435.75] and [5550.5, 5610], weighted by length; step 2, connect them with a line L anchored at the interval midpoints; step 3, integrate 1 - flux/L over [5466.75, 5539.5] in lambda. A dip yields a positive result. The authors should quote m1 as 3.4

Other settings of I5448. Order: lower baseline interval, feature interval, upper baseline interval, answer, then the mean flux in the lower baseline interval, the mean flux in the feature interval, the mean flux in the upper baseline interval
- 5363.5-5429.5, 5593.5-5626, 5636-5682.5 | 3.43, 10.3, 9.21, 10.3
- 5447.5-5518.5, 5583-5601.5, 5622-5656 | 1.52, 9.23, 8.95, 9.97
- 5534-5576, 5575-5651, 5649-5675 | 4.90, 10.2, 9.56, 10.3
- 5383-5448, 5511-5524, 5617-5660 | 1.31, 10.5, 9.24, 9.98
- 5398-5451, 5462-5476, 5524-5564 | 1.43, 10.4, 9.24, 10.2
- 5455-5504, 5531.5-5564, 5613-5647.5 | -2.25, 9.38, 10.1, 9.61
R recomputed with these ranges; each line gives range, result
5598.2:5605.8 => 8.23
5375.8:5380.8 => 10.1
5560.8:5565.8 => 9.97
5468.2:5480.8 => 9.04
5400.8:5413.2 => 9.93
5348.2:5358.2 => 9.77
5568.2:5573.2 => 10.8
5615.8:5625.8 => 9.33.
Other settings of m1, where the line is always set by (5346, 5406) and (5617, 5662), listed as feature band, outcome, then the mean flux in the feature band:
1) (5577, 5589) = -0.4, 10.3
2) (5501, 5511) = 0.6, 9.46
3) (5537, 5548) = -0.1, 10.1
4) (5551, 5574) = -0.9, 10.4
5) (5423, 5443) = -1.5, 10.8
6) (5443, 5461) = 2.3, 8.8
